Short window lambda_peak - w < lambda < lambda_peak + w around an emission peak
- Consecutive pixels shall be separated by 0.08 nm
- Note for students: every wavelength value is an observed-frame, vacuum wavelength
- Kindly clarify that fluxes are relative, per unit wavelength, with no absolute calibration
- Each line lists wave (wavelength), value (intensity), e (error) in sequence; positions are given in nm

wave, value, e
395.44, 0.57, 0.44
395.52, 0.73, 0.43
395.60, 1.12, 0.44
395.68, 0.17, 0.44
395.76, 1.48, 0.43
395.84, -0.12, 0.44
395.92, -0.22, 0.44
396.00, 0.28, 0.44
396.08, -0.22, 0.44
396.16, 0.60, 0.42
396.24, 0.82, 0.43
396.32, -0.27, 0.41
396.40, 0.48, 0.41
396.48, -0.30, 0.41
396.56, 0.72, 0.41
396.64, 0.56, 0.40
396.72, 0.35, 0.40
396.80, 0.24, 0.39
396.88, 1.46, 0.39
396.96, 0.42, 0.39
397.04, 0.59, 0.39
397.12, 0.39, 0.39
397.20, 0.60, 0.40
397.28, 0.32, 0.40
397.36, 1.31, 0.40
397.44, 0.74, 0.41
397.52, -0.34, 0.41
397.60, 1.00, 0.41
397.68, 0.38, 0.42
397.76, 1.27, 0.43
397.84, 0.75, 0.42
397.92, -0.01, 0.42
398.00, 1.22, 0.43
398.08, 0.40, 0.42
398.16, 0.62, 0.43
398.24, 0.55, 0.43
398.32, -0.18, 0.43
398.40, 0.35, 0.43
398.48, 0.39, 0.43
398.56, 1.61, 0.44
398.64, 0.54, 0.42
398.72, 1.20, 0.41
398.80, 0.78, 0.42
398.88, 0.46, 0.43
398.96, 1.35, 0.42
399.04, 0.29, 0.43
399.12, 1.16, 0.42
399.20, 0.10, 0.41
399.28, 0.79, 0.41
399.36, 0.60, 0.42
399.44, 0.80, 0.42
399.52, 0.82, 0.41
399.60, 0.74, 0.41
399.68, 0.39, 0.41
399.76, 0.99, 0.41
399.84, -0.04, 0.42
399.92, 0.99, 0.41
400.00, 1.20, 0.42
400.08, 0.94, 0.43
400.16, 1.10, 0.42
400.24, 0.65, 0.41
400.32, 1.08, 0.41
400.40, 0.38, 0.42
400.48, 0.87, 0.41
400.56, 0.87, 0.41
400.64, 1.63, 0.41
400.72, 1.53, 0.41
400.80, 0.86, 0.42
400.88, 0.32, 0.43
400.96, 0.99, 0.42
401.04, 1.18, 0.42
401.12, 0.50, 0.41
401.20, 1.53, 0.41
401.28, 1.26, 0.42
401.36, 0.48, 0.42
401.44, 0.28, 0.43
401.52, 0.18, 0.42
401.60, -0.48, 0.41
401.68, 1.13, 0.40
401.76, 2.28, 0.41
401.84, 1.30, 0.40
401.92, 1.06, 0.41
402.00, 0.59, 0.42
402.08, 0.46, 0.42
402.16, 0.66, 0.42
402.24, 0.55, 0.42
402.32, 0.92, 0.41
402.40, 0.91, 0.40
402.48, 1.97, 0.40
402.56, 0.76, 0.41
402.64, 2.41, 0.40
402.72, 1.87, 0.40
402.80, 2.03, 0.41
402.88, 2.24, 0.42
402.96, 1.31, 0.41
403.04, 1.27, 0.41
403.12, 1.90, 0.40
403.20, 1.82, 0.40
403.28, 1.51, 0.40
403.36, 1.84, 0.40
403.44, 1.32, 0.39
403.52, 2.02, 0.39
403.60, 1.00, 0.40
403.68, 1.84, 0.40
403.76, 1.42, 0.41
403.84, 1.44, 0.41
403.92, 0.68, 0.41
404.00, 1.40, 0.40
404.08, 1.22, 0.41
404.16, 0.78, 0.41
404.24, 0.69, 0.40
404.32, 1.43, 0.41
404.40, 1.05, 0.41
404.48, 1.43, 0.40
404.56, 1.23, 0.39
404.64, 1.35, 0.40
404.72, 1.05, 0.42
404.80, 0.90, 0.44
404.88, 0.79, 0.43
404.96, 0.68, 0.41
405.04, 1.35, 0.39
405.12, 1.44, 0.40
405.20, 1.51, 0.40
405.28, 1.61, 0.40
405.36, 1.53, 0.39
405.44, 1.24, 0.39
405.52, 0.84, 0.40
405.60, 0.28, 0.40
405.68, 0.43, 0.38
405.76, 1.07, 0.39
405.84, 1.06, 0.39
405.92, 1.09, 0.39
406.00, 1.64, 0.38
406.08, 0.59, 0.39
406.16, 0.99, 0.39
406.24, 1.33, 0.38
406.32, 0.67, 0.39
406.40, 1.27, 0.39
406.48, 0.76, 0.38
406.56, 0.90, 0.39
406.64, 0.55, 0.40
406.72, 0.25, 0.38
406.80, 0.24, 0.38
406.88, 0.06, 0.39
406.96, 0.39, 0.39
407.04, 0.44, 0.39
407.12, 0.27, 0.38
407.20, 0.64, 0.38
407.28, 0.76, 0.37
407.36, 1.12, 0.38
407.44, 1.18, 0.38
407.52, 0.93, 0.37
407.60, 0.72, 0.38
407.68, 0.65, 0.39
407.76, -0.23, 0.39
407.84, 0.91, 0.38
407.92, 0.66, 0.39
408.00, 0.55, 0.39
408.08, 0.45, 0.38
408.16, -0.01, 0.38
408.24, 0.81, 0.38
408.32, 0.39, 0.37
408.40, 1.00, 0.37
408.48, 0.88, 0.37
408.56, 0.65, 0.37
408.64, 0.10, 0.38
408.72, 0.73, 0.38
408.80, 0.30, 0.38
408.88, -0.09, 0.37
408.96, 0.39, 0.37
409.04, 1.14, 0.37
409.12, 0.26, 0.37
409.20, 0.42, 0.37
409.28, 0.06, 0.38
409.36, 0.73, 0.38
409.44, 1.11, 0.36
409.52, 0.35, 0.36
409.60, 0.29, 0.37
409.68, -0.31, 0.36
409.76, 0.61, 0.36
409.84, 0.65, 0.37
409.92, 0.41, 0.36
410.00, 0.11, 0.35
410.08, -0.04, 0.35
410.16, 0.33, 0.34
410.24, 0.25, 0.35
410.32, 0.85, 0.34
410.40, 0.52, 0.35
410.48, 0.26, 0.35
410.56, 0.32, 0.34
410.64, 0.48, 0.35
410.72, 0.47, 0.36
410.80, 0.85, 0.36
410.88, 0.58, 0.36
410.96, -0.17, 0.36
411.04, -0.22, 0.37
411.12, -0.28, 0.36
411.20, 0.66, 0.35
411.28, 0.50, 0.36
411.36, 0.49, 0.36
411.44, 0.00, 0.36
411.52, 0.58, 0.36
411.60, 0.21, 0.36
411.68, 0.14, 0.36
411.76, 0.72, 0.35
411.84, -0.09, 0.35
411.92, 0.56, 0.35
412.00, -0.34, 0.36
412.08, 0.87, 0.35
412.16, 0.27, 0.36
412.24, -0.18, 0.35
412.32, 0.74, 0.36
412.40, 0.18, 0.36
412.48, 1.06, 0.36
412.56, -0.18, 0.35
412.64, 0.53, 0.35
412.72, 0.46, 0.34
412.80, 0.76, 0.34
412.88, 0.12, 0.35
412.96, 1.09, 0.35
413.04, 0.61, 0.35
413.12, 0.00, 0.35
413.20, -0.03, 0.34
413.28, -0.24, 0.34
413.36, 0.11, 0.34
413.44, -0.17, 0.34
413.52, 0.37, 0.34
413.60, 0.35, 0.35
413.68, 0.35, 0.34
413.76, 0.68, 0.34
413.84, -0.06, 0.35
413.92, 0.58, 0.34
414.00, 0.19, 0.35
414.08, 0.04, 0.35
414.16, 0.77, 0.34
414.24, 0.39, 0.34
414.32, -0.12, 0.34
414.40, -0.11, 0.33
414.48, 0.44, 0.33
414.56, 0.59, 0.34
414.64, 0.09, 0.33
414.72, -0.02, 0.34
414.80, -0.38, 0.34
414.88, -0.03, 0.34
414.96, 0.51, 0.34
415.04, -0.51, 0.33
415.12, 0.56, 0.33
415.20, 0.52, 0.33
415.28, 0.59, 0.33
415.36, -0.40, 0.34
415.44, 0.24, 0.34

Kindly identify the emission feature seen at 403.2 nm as C IV 1549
